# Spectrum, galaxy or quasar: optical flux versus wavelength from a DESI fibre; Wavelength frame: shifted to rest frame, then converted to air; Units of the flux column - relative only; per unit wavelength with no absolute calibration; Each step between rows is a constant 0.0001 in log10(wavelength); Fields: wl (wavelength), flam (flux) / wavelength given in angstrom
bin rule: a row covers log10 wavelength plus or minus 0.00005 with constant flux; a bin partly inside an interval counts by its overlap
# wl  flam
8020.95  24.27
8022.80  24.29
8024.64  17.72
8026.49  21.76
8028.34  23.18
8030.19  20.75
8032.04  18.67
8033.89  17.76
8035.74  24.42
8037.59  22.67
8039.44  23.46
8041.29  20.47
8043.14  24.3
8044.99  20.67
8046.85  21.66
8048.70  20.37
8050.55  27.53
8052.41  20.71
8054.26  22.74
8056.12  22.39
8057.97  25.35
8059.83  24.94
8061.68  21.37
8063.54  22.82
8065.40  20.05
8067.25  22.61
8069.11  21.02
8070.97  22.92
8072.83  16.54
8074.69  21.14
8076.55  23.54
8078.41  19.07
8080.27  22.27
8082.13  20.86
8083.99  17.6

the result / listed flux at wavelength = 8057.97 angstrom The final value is 25.35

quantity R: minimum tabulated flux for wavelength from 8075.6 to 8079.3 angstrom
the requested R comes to 19.07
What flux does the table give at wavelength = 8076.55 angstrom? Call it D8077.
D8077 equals 23.54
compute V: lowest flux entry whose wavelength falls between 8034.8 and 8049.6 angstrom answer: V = 20.37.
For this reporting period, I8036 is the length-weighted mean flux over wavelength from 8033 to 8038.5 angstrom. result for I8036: 21.6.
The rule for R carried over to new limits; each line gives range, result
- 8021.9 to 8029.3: 17.72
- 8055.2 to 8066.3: 20.05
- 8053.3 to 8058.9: 22.39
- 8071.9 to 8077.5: 16.54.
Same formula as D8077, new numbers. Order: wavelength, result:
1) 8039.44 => 23.46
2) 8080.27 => 22.27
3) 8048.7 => 20.37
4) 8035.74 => 24.42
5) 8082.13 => 20.86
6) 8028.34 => 23.18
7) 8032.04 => 18.67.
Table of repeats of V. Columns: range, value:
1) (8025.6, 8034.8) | 17.76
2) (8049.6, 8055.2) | 20.71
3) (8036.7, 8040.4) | 22.67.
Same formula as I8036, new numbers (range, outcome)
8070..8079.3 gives 20.6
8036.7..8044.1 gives 22.7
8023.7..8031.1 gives 20.9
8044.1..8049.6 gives 20.9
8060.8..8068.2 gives 21.7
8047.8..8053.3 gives 22.9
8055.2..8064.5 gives 23.4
